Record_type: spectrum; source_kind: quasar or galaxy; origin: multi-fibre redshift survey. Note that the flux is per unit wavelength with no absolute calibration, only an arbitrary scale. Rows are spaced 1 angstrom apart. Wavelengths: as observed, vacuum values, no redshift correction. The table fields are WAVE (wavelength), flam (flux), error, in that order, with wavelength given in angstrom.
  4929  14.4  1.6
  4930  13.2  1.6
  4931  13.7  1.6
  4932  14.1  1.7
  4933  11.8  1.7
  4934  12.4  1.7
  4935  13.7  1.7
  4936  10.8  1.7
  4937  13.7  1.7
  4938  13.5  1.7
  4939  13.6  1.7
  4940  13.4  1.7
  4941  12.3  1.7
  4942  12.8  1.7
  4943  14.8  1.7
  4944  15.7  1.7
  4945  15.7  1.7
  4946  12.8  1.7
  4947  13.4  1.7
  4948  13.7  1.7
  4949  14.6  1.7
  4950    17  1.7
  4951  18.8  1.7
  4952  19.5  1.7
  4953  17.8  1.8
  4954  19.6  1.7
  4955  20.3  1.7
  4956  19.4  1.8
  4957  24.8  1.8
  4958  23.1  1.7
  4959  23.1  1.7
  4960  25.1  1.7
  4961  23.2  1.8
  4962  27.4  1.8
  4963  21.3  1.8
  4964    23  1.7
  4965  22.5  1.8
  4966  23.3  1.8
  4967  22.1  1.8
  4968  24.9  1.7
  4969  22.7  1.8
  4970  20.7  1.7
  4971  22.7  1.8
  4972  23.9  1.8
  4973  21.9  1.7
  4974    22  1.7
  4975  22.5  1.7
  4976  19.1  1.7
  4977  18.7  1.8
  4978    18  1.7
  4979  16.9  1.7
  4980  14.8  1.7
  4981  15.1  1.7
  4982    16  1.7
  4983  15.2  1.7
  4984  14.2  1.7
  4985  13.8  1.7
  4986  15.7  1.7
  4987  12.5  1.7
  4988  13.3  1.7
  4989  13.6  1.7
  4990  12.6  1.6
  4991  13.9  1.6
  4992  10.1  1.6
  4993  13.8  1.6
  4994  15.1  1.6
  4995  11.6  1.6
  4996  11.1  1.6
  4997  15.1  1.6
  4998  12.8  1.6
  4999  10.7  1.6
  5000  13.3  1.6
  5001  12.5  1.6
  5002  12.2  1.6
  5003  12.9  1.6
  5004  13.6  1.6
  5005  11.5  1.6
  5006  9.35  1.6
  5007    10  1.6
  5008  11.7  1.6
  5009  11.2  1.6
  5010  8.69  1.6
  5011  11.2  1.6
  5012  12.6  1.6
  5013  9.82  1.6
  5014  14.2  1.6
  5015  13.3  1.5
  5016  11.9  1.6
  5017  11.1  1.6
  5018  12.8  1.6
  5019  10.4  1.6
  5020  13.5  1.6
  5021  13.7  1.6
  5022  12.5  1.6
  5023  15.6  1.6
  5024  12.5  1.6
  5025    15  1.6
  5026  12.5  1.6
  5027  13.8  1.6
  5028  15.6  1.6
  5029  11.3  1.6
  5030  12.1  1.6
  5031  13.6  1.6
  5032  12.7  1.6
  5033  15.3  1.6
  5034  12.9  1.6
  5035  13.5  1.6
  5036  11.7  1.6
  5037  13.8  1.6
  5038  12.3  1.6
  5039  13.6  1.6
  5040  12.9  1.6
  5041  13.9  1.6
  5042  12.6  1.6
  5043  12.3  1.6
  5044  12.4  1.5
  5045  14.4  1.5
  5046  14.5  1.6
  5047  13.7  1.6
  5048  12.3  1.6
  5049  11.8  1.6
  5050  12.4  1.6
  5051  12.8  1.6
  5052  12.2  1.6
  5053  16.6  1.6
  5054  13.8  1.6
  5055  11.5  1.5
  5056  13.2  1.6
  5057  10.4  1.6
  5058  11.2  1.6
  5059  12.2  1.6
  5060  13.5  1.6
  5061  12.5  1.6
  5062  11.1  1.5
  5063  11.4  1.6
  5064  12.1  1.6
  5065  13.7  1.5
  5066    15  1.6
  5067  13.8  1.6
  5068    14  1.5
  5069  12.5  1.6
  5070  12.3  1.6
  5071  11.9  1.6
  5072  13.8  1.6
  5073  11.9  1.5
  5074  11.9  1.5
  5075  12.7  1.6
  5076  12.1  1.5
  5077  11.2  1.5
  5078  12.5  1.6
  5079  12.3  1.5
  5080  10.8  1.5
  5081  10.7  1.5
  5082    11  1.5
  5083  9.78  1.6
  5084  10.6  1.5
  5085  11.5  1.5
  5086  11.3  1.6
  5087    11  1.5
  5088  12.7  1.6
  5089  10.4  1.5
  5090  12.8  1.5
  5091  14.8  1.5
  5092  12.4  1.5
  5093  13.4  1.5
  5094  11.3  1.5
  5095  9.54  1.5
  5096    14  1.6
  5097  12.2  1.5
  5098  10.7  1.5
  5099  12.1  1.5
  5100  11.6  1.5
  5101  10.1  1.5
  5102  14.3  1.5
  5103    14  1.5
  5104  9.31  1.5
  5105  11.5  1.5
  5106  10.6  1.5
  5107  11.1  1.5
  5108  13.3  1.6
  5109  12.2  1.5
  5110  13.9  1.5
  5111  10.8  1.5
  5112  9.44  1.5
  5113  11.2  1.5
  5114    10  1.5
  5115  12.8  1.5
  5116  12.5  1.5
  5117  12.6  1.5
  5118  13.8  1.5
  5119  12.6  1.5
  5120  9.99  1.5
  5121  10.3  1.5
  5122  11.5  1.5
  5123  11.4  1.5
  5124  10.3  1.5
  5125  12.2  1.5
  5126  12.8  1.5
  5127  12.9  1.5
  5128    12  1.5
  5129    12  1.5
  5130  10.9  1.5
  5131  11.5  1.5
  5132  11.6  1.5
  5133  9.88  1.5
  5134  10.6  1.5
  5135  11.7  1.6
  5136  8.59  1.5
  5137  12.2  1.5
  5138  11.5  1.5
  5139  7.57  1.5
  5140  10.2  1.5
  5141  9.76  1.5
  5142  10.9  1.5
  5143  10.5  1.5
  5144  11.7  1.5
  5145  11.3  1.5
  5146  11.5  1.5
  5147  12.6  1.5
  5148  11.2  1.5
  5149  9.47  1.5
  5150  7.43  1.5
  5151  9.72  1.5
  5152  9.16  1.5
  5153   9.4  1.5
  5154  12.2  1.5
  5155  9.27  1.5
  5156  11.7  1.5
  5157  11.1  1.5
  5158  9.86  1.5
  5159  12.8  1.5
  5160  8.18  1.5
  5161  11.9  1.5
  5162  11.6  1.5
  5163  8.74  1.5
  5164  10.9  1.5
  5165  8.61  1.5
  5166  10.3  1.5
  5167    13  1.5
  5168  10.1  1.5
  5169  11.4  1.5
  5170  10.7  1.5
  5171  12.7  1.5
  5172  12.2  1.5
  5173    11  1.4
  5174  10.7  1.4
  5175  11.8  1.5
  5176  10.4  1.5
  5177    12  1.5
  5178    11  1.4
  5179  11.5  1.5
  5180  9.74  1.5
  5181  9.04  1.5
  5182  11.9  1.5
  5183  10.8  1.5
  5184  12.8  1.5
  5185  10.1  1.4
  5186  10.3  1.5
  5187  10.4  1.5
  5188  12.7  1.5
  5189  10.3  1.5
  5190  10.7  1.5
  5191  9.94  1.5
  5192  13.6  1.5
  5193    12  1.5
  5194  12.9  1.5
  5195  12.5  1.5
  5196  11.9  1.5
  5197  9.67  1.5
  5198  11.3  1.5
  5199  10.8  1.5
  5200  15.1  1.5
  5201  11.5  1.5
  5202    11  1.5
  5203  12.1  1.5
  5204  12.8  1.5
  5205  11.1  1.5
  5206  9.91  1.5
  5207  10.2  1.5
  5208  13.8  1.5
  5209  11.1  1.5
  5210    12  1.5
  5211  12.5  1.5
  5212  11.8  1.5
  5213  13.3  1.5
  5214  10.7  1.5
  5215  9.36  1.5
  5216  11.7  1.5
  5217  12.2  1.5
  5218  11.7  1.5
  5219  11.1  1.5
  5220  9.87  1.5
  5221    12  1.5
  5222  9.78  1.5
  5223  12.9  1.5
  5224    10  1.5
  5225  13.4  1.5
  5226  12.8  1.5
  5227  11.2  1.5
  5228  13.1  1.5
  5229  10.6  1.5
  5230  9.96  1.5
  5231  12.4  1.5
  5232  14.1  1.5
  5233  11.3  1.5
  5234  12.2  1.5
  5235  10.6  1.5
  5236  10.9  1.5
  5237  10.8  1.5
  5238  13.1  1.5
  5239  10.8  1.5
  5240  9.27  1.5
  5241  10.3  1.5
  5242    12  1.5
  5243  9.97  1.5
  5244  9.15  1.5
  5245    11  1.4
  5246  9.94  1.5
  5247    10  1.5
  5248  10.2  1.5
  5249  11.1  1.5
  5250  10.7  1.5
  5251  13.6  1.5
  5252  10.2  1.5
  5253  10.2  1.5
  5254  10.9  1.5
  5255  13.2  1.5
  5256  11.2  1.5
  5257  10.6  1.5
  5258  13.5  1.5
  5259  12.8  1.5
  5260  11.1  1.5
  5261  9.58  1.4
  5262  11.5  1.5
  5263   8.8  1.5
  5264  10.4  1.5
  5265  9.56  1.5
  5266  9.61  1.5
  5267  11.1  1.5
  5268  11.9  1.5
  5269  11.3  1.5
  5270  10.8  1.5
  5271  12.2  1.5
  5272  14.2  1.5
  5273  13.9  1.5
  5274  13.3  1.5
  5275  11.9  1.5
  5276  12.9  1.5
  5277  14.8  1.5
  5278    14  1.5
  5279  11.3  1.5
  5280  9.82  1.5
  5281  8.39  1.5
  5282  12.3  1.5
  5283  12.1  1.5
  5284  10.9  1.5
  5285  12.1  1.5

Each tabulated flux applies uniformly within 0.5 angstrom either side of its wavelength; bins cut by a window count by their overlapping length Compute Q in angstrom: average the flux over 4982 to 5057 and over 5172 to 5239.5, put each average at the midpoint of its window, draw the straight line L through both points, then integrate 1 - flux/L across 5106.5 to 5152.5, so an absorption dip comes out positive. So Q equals 3.4 angstrom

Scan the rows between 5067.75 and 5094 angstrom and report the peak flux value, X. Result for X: 14.8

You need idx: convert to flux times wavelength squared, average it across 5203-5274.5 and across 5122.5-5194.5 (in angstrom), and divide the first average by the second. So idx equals 1.1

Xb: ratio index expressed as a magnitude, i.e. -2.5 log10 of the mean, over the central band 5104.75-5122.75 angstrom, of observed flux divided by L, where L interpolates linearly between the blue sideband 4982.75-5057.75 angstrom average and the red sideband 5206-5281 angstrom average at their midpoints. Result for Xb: 0.05 mag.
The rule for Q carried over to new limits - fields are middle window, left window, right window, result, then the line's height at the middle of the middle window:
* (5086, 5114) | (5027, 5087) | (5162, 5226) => 0.8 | 12.2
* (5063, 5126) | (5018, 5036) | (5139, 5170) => -0.7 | 11.8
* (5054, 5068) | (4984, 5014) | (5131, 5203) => -0.8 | 11.8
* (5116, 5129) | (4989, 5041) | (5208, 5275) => 0.1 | 12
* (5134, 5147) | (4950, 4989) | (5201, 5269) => 3.3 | 14.3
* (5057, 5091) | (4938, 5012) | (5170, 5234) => 5.3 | 14.3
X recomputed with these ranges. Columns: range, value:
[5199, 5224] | 15.1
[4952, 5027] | 27.4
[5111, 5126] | 13.8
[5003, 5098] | 16.6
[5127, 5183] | 13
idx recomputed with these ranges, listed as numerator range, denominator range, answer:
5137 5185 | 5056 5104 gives 0.92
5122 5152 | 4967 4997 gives 0.69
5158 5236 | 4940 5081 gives 0.83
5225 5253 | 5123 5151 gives 1.07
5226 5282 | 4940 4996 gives 0.71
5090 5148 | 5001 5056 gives 0.94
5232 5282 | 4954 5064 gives 0.83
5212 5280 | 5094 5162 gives 1.07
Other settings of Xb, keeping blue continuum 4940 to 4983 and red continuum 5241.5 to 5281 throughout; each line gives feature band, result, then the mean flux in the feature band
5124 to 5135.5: 0.270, 11.6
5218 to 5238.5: 0.056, 11.6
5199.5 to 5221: 0.093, 11.7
